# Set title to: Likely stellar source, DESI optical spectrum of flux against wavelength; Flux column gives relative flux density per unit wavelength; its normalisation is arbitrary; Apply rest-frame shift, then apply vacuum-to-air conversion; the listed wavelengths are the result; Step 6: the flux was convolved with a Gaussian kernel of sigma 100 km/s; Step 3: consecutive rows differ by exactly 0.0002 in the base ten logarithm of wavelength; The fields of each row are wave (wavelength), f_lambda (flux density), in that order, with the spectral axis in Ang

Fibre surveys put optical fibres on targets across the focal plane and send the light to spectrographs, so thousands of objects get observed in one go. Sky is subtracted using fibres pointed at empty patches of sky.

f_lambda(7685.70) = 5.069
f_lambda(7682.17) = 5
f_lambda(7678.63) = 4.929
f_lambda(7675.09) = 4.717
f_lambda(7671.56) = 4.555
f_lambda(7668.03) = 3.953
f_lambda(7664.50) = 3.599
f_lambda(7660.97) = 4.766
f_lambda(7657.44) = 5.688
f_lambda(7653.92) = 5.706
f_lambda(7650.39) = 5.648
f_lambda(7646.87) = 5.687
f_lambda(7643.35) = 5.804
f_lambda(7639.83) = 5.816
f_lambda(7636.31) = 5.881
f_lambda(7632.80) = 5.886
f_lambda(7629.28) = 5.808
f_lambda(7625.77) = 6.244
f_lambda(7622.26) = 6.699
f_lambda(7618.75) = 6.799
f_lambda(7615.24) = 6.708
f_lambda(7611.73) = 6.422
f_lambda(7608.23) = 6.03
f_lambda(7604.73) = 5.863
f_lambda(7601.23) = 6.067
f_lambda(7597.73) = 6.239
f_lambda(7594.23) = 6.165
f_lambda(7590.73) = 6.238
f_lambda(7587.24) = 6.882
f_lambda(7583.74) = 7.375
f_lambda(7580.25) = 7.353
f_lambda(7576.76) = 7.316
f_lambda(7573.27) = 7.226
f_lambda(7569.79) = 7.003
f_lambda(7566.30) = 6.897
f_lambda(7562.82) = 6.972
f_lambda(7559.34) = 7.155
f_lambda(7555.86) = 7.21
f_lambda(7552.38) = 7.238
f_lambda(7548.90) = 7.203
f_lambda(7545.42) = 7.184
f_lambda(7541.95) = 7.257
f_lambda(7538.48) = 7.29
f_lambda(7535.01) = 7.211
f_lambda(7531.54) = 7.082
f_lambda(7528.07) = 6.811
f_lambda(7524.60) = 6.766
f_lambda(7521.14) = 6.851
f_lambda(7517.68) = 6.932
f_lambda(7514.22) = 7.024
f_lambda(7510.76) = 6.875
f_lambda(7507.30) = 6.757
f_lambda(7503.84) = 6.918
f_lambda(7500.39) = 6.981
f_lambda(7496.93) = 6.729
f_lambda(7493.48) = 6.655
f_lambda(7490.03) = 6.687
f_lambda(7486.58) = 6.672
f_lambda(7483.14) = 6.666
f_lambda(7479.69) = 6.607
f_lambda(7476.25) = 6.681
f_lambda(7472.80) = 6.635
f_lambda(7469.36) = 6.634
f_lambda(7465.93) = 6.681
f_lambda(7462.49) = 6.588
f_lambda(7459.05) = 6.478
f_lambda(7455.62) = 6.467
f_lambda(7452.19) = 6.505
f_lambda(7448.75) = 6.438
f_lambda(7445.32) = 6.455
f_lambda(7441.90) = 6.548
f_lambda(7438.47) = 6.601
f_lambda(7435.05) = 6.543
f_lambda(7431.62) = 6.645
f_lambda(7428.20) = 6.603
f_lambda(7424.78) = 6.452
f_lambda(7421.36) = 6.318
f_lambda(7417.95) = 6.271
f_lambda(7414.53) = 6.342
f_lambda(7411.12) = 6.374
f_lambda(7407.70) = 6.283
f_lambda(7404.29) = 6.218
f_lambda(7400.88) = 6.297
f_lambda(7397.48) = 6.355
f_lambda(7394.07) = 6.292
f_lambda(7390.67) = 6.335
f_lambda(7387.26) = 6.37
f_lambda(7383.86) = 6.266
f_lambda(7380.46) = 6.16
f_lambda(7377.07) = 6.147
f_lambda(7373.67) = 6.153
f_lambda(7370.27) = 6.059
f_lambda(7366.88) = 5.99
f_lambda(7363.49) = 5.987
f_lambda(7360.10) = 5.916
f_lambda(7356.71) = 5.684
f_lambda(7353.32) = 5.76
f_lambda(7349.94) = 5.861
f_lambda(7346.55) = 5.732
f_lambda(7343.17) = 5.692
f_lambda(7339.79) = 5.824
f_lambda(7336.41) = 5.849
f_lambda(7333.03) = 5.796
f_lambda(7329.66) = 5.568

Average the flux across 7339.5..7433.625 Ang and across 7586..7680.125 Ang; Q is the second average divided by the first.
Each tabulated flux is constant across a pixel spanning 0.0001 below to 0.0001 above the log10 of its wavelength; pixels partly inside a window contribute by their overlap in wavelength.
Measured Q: 0.93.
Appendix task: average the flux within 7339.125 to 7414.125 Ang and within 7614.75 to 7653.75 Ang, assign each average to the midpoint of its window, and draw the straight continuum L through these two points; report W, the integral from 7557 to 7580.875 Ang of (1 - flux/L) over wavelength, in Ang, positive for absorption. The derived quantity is -4.2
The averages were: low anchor 6.09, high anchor 6.05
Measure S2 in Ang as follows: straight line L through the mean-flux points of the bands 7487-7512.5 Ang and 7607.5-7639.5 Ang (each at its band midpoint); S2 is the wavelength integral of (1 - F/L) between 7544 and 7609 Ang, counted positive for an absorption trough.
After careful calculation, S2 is -3.66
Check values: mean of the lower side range 6.79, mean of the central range 6.83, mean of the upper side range 6.26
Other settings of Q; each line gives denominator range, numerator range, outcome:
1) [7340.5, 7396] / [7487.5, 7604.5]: 1.15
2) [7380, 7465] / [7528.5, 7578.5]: 1.11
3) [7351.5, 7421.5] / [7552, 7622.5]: 1.09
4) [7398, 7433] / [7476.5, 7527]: 1.06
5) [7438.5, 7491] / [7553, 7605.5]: 1.04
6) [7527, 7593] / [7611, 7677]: 0.79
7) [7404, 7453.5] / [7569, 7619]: 1.03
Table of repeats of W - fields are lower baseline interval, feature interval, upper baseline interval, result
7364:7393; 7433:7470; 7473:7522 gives 0.1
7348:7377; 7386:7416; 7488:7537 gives -0.7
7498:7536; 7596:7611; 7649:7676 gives -1.1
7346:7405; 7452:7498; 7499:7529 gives 0.2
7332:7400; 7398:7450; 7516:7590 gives -0.6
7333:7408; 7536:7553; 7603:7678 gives -4.3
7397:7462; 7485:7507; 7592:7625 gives -1.3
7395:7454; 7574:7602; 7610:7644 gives -2.2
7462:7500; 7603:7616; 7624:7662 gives -0.6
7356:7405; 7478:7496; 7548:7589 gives 0.2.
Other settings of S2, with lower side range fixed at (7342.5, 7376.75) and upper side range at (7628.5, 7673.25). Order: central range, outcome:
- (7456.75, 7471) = -2.3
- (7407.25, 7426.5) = -1.9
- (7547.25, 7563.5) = -5.0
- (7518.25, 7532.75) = -3.5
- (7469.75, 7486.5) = -3.0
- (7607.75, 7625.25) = -3.9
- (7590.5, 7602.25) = -1.7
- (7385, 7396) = -0.9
